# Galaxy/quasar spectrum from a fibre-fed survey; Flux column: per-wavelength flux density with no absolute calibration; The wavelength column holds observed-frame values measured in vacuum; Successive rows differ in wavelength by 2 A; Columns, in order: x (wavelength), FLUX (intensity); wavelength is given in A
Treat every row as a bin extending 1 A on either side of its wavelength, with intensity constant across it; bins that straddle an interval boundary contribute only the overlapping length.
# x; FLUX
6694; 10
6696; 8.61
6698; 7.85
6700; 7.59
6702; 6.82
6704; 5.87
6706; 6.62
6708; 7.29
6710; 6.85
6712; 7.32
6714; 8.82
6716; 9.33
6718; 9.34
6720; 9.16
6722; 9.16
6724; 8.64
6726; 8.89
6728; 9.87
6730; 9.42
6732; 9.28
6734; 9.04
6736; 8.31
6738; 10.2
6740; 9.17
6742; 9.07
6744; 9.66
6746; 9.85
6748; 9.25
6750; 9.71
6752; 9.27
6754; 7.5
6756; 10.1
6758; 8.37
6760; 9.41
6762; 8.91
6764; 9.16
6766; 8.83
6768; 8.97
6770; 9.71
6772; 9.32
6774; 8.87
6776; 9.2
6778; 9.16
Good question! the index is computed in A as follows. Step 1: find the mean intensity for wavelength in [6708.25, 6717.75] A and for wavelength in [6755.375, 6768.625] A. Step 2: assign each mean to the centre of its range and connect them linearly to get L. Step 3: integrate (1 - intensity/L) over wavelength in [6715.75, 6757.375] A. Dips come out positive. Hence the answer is -3.2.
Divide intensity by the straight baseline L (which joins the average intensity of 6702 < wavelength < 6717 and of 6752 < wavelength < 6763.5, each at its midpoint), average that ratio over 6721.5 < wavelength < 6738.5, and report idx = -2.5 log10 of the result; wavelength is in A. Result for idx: -0.14 mag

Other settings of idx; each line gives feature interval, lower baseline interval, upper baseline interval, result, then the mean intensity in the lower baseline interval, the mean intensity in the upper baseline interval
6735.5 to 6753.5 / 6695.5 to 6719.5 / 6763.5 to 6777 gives -0.10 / 7.7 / 9.15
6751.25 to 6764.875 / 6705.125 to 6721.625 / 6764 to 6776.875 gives 0.00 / 8.14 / 9.15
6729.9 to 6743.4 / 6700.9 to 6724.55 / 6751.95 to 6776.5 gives -0.10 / 7.92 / 9.04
